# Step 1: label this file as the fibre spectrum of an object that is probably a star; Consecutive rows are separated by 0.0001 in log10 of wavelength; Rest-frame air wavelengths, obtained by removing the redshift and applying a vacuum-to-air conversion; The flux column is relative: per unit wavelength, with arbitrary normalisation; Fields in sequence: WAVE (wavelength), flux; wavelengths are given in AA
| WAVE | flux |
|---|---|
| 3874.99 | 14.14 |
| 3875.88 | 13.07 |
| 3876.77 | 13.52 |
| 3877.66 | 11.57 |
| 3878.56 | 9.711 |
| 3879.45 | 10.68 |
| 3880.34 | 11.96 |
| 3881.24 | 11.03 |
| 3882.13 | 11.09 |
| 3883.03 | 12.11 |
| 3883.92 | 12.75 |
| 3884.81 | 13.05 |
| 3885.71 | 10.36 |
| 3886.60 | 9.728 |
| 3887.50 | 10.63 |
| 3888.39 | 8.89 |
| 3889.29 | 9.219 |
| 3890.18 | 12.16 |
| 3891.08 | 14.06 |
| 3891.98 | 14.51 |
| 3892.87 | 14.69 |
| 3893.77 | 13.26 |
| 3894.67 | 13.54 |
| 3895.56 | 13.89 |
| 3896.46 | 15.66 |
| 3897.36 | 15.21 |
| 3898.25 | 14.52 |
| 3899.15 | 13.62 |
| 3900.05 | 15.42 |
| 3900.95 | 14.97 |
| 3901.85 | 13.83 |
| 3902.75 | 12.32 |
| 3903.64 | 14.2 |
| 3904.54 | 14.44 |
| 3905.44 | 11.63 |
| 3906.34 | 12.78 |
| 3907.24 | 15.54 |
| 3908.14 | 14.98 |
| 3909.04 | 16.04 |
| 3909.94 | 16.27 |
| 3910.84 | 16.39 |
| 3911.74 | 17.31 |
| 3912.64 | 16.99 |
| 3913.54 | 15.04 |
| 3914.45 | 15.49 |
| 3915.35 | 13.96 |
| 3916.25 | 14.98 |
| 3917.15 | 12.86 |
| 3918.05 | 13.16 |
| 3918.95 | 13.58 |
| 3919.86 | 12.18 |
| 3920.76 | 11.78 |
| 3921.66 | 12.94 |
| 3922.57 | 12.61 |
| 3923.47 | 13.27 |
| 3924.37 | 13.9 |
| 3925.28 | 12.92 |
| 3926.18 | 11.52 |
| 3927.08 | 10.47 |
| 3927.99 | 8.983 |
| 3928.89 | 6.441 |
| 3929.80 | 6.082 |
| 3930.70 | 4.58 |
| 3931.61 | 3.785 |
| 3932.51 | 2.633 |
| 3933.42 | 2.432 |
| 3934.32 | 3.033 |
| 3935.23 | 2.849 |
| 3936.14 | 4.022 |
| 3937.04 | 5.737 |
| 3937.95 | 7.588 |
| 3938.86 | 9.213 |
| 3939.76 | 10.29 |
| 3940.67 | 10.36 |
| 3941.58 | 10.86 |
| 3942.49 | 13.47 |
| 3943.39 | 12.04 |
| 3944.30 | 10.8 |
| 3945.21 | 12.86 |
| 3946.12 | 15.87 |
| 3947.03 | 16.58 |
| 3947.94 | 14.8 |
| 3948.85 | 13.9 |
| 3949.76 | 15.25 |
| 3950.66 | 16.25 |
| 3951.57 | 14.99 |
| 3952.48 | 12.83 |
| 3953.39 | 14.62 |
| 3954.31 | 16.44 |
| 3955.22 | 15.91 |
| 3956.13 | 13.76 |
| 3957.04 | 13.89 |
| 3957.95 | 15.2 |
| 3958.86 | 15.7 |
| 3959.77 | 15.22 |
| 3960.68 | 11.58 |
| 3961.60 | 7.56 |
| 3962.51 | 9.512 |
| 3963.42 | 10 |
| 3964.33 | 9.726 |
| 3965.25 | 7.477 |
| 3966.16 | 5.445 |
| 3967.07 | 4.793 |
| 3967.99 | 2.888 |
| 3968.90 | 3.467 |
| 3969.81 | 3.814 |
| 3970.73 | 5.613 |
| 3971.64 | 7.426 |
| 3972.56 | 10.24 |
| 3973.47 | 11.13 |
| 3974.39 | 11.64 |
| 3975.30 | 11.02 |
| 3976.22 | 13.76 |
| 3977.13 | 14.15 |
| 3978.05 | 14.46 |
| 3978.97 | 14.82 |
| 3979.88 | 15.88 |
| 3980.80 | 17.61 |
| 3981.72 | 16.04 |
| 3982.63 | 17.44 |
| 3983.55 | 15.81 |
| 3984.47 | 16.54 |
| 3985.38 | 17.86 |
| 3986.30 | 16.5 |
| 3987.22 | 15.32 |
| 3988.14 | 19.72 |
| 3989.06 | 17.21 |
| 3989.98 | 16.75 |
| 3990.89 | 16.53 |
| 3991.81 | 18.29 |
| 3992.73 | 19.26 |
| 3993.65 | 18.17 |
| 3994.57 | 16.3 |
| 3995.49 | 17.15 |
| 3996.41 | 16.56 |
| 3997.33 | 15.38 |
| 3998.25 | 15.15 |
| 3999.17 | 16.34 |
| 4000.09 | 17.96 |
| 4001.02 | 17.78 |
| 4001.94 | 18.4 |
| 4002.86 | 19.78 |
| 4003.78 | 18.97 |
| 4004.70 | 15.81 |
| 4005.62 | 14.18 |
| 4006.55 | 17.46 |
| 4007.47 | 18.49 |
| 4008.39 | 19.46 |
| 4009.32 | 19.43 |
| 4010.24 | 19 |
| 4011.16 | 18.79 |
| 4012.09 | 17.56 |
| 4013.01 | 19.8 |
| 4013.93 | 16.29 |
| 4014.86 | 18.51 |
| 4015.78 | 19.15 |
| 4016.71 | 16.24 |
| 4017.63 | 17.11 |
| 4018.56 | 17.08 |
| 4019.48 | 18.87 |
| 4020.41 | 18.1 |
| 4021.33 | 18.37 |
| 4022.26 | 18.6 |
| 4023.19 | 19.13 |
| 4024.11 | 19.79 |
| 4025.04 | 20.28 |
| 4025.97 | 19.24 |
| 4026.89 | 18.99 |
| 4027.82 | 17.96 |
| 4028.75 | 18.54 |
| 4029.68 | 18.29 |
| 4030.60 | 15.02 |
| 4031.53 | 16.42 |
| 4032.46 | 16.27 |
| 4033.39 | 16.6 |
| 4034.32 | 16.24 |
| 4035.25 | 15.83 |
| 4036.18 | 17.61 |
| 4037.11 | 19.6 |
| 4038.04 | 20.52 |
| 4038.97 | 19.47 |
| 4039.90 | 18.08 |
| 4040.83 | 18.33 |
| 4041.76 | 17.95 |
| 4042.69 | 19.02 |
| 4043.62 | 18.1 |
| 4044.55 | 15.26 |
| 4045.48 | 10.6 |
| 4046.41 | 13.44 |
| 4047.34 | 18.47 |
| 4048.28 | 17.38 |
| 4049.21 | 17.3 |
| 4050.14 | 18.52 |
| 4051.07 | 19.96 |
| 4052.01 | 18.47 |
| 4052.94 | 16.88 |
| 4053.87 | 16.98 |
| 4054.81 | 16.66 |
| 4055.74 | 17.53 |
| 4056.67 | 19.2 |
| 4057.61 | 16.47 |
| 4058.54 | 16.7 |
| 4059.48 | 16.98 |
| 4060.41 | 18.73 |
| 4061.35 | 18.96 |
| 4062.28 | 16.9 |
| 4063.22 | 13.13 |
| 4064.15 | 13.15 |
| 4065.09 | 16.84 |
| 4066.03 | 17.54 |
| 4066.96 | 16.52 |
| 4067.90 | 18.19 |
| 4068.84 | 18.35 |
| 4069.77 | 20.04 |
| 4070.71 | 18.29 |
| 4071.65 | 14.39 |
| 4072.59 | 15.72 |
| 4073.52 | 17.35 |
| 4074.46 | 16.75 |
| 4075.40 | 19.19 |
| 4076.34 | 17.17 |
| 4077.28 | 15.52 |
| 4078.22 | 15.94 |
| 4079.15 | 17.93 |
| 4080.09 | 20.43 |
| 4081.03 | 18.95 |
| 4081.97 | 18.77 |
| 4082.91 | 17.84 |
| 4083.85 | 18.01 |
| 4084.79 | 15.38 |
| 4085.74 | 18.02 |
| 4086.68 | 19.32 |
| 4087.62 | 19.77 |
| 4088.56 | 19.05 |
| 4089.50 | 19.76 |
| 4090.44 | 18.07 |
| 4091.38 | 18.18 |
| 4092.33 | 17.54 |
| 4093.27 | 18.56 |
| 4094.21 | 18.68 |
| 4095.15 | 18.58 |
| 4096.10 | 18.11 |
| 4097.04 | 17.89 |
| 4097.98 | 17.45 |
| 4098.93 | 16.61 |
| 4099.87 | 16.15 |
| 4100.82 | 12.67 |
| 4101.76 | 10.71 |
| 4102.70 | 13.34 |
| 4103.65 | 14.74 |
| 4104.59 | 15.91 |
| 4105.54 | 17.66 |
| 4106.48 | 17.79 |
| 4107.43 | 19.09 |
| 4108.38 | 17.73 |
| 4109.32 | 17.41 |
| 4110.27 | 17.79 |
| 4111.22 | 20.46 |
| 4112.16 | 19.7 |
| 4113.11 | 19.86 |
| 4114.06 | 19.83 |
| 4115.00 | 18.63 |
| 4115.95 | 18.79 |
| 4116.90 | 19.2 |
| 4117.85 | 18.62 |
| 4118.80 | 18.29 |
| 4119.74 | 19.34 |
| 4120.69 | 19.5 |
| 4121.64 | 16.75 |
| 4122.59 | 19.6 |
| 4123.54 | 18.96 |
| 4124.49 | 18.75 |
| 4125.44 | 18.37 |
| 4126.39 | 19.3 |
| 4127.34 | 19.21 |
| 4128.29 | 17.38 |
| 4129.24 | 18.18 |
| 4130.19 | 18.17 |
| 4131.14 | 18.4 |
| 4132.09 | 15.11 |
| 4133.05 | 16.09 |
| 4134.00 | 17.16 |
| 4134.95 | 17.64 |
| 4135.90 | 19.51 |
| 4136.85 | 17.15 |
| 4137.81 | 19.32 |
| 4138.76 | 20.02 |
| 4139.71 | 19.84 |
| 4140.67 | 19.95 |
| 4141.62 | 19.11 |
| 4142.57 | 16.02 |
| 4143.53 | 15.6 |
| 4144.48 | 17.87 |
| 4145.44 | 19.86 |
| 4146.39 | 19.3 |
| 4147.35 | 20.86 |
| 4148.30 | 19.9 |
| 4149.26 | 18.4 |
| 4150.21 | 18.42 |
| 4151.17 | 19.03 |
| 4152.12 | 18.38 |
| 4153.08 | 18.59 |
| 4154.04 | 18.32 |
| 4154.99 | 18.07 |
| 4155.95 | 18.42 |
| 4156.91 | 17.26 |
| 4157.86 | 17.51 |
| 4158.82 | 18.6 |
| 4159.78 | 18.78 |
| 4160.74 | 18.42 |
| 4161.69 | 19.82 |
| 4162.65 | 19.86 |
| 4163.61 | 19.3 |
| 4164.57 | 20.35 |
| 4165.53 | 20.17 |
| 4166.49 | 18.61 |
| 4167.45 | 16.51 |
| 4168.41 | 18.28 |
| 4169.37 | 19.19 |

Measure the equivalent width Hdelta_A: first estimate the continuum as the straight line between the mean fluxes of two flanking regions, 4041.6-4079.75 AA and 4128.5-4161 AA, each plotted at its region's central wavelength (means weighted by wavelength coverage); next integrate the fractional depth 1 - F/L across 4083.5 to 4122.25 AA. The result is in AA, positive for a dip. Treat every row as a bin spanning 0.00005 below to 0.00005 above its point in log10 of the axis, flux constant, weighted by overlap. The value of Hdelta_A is -0.2 AA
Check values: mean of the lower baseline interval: 17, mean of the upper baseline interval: 18.3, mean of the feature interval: 17.8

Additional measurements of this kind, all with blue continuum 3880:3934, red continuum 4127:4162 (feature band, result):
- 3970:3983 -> 1.3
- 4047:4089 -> -2.8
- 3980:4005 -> -4.6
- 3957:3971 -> 5.1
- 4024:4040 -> -2.5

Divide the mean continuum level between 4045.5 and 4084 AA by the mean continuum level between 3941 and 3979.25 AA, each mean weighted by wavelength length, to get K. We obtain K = 1.5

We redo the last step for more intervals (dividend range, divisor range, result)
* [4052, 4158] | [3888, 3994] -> 1.43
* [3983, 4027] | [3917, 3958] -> 1.61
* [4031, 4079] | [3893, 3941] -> 1.46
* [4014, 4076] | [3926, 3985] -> 1.62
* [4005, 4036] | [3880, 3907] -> 1.39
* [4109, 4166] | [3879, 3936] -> 1.55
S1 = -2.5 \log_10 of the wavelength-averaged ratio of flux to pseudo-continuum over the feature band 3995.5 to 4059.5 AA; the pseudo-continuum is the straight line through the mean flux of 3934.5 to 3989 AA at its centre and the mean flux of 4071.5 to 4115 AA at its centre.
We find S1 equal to -0.20 mag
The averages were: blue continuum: 12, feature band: 17.7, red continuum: 17.6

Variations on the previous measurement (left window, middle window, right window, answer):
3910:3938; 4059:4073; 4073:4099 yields 0.012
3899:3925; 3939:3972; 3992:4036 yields 0.343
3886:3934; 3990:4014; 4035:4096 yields -0.140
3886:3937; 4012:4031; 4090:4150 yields -0.204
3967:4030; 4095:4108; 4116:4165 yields 0.111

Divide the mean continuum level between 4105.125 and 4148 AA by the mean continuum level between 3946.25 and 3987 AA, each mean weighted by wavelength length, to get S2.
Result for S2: 1.48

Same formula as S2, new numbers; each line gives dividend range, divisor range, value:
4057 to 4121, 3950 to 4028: 1.15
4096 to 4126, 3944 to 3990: 1.37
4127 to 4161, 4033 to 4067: 1.07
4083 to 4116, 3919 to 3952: 1.72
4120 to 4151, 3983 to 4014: 1.05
